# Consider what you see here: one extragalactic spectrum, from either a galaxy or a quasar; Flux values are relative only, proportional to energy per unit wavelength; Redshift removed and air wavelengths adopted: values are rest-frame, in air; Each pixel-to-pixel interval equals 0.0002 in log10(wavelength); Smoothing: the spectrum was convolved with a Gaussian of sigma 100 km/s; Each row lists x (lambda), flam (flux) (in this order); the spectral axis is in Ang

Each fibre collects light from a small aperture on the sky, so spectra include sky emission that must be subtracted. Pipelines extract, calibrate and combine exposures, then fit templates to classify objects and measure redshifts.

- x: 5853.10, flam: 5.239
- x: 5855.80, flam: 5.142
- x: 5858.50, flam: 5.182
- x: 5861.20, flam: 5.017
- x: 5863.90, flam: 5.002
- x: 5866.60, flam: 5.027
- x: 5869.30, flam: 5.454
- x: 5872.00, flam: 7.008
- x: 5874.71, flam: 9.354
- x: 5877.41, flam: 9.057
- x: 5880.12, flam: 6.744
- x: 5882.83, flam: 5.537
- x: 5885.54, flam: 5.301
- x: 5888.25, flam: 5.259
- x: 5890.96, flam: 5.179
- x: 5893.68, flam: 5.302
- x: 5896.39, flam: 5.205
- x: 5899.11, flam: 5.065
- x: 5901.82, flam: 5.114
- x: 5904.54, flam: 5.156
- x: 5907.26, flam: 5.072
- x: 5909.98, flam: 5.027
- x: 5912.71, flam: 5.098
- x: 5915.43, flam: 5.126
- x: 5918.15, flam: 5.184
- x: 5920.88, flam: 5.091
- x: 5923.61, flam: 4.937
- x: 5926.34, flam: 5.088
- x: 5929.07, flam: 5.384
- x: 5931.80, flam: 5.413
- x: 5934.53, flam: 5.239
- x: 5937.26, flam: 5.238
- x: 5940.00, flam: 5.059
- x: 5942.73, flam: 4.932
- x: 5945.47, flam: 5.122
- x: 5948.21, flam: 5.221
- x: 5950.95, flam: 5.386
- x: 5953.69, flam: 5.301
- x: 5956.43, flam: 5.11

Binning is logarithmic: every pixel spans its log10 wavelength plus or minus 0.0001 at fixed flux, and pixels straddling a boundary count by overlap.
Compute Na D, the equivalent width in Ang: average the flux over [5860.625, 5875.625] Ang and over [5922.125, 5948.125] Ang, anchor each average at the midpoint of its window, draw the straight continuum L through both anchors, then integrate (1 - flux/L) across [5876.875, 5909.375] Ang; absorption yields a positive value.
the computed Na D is 1.1 Ang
